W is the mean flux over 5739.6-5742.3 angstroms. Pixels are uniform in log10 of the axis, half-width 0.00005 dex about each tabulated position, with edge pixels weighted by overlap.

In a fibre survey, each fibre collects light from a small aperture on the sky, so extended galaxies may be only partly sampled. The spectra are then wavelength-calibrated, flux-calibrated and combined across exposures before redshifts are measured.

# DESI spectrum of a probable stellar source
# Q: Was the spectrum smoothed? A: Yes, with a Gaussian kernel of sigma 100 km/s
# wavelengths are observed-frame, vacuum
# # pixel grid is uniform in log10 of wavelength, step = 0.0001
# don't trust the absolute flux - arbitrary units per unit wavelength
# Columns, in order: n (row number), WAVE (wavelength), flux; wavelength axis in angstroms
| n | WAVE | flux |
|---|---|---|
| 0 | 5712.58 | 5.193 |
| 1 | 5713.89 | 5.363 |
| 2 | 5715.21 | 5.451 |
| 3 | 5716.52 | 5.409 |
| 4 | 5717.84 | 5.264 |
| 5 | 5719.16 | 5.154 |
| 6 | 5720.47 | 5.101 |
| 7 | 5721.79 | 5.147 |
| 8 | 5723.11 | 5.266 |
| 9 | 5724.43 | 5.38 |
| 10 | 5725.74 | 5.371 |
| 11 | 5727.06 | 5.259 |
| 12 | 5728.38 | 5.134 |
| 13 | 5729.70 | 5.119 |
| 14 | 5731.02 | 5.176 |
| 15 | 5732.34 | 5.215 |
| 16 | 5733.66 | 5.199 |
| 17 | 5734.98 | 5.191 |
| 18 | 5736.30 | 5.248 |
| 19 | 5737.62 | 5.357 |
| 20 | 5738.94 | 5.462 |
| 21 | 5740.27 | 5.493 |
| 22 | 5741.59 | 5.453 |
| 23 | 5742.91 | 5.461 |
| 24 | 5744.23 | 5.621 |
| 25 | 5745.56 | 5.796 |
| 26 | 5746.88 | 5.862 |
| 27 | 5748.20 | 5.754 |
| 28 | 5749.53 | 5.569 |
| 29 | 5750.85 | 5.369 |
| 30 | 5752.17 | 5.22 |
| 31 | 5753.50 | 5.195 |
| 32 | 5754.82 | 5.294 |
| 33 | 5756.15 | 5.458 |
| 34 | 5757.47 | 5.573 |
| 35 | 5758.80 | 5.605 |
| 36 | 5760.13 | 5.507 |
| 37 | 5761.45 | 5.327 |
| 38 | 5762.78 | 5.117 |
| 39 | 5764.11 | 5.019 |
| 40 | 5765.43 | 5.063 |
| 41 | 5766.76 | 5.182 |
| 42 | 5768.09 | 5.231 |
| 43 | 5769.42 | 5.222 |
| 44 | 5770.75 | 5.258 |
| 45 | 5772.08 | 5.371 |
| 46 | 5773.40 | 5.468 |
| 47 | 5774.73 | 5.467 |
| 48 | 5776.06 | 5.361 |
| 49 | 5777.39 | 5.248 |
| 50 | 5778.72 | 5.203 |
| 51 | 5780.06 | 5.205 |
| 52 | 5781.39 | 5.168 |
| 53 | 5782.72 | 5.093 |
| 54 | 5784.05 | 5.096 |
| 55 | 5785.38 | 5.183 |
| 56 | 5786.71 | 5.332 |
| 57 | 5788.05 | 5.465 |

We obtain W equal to 5.46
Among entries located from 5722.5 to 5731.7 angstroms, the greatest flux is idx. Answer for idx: 5.38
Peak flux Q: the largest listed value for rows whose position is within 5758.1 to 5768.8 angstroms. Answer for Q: 5.605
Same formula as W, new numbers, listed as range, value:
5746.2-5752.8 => 5.56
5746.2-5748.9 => 5.81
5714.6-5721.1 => 5.28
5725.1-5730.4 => 5.22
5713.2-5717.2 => 5.41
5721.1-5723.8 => 5.19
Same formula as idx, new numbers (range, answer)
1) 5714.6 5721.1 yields 5.451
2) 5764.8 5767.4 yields 5.182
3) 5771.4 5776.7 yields 5.468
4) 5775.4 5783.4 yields 5.361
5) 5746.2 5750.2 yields 5.862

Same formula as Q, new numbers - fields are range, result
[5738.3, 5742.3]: 5.493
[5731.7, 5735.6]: 5.215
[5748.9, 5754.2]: 5.569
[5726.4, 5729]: 5.259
